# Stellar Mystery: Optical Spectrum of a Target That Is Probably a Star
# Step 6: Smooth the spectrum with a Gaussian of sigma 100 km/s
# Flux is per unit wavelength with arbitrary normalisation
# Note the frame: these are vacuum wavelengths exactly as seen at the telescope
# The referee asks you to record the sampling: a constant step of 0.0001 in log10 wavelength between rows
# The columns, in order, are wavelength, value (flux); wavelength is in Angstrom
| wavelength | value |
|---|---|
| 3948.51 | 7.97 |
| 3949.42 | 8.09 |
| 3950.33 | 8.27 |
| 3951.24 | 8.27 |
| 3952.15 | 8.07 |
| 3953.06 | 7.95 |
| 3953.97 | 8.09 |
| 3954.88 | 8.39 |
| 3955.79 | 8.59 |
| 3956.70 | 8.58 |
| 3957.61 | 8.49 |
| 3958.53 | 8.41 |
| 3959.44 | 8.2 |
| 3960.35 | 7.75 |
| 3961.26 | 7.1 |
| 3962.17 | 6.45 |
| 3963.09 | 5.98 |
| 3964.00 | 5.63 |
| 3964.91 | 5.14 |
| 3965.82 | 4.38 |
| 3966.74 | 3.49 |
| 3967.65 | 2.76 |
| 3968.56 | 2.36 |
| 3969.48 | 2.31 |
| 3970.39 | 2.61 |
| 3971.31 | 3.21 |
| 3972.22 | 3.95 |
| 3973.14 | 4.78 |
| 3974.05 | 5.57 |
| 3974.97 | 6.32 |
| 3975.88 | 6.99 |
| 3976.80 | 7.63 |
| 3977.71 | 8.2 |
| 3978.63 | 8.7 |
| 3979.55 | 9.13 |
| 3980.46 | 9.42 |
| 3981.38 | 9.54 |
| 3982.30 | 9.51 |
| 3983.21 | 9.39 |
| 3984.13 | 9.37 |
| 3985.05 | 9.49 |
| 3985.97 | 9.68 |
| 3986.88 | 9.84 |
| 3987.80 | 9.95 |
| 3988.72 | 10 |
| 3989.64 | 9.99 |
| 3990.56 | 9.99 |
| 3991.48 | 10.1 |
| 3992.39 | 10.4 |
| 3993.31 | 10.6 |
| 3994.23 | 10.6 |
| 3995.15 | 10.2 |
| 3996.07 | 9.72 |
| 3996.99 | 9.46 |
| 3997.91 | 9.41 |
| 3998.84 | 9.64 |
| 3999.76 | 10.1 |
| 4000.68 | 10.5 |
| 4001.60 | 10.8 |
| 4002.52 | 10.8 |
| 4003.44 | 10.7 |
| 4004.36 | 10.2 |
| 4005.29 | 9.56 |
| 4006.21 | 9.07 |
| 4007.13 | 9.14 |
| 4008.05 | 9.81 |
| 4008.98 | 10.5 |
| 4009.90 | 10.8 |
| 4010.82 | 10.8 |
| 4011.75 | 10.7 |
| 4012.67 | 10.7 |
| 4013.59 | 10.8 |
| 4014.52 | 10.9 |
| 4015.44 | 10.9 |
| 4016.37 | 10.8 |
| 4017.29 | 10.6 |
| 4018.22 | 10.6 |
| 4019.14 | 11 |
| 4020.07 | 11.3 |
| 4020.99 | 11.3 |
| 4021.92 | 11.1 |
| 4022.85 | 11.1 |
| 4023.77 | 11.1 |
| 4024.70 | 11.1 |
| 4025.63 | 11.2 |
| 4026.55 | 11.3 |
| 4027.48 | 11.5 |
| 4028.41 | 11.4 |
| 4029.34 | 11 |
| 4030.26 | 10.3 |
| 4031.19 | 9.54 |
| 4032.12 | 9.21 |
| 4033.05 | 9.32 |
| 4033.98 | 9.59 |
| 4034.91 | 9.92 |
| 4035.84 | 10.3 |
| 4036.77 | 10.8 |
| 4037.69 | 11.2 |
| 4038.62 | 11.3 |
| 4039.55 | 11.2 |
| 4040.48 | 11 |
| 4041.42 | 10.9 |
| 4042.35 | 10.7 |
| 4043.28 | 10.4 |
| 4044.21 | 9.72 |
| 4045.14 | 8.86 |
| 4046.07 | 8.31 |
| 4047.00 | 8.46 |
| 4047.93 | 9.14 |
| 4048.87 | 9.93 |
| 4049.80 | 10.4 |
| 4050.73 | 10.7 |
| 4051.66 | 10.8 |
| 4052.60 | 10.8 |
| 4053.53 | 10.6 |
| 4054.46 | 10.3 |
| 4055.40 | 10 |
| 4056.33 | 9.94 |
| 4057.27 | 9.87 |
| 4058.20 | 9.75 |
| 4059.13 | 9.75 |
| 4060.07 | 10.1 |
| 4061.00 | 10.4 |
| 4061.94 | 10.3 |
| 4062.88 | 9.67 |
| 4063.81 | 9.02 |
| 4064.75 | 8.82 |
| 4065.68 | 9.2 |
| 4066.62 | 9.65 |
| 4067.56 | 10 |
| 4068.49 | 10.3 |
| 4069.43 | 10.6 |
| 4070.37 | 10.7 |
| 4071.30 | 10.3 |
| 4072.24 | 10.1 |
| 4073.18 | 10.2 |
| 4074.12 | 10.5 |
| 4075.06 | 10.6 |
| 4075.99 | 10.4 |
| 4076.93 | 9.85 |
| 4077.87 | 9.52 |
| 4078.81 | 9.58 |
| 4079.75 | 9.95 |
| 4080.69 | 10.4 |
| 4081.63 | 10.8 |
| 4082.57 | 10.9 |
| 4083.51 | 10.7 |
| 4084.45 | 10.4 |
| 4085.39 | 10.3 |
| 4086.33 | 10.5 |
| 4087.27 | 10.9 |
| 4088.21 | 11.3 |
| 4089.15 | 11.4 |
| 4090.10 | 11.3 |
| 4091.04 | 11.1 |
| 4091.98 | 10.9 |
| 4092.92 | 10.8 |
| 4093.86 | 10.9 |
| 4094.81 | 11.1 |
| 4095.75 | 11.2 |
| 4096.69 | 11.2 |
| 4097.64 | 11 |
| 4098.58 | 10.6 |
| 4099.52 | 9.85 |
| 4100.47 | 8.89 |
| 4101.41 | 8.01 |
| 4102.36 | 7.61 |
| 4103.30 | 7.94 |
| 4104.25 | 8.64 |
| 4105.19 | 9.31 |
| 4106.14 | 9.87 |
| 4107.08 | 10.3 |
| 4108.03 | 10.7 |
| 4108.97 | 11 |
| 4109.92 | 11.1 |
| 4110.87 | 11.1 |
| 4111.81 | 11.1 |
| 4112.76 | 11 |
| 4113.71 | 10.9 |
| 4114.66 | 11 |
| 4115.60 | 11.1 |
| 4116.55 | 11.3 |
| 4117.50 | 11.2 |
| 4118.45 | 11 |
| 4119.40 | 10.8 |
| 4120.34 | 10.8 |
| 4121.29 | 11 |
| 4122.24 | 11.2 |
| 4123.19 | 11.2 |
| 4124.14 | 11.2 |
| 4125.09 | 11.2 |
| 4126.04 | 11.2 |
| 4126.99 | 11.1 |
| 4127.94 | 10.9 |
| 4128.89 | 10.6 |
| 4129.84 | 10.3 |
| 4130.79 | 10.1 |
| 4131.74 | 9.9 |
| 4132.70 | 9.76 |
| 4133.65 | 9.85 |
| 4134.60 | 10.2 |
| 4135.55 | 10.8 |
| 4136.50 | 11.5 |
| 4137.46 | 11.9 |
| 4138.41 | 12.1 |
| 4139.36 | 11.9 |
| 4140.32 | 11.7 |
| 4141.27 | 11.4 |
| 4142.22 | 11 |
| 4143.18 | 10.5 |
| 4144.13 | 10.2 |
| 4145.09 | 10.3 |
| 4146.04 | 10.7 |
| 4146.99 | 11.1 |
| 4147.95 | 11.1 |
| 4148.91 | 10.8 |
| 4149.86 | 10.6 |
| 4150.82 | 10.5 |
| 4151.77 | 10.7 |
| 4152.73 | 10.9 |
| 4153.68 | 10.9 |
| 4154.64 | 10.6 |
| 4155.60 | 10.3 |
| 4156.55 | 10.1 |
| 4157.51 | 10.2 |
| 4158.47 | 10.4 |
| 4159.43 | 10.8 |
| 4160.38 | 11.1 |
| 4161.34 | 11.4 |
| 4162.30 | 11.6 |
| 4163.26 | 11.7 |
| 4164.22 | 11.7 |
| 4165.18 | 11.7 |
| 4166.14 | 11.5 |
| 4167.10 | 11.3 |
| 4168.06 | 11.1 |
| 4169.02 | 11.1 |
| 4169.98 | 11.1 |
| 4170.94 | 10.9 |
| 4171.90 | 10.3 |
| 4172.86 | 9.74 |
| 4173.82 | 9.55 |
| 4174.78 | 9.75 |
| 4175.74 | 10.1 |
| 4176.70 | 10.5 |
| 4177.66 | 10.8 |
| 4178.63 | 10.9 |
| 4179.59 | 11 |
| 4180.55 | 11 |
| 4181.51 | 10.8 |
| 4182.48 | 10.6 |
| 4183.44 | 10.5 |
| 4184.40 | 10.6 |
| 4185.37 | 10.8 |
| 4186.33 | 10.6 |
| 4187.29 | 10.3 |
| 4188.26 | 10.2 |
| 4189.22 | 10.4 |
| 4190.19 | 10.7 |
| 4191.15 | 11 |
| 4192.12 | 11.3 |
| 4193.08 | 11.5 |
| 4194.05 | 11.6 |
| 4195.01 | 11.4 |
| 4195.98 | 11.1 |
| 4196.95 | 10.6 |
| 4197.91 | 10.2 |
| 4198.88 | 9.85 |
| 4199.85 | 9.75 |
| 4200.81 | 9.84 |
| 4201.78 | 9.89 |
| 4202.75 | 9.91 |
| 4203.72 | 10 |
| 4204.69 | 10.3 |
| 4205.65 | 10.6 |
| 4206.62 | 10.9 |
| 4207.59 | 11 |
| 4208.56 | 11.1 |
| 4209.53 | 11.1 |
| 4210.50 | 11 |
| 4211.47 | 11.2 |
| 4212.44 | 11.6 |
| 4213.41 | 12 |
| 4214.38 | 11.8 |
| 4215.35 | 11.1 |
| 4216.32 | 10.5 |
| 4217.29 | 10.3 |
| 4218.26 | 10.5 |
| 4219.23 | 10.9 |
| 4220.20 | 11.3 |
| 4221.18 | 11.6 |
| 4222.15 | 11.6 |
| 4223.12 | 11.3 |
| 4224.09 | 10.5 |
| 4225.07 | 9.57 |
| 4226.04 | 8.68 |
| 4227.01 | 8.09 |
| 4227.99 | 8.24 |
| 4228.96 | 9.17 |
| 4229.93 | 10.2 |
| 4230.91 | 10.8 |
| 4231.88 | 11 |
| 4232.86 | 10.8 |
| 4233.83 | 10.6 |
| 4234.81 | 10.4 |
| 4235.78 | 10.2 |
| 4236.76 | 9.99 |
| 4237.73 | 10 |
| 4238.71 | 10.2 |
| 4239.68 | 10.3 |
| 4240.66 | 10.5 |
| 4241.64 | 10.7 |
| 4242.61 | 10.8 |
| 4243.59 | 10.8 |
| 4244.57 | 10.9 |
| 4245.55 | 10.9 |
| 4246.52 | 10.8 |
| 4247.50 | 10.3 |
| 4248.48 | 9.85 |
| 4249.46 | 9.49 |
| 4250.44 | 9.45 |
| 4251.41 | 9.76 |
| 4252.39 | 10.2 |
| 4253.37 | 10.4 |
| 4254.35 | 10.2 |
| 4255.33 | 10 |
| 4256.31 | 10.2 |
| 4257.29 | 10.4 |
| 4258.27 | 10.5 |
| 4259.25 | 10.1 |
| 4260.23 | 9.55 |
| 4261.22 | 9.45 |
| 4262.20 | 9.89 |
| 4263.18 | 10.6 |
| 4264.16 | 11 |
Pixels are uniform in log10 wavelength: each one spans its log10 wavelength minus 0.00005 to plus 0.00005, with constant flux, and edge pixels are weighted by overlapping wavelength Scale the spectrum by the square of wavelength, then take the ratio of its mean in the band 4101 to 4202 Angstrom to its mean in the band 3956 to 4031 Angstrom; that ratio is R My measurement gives 1.29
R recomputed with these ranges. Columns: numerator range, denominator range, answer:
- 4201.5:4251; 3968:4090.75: 1.18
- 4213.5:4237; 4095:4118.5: 1.07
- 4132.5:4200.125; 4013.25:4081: 1.11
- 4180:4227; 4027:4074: 1.14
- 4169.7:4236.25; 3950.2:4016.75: 1.39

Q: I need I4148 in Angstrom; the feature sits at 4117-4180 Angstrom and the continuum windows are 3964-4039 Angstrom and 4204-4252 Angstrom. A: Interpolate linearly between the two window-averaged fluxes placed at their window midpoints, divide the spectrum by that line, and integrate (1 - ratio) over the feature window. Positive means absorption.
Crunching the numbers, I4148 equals -4.9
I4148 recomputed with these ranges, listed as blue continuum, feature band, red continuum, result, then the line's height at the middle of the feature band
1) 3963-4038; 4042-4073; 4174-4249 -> -1.28 Angstrom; 9.53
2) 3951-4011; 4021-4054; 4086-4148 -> -4.25 Angstrom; 9.24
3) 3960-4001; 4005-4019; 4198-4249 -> -4.04 Angstrom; 8.07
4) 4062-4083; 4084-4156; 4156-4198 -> -1.87 Angstrom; 10.4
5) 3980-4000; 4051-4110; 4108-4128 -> 2.79 Angstrom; 10.7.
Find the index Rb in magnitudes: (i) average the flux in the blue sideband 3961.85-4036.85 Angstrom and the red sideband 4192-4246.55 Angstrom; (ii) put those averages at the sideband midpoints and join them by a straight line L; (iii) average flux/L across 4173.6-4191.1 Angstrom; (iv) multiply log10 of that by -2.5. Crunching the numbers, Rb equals -0.02 mag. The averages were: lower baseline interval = 9.08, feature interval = 10.5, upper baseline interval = 10.6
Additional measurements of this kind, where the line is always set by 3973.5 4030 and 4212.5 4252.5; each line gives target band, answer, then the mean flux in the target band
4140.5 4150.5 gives -0.05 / 10.8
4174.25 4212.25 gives -0.03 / 10.6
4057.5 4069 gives 0.04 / 9.75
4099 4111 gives 0.07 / 9.52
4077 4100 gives -0.05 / 10.7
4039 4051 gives 0.01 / 9.97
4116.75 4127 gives -0.09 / 11.1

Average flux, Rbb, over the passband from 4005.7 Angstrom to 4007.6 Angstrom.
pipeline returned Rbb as 9.16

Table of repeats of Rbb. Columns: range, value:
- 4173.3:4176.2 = 9.81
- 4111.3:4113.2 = 11.1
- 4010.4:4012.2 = 10.7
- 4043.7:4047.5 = 8.88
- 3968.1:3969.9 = 2.33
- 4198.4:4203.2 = 9.85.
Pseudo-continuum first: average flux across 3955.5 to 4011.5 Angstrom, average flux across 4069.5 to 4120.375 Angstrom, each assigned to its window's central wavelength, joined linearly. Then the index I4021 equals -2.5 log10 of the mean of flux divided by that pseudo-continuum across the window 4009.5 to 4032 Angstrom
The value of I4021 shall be -0.21 mag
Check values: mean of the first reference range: 8.24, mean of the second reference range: 10.4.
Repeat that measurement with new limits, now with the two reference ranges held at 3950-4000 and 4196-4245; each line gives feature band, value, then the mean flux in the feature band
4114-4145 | -0.15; 10.9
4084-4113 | -0.14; 10.4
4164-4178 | -0.08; 10.7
